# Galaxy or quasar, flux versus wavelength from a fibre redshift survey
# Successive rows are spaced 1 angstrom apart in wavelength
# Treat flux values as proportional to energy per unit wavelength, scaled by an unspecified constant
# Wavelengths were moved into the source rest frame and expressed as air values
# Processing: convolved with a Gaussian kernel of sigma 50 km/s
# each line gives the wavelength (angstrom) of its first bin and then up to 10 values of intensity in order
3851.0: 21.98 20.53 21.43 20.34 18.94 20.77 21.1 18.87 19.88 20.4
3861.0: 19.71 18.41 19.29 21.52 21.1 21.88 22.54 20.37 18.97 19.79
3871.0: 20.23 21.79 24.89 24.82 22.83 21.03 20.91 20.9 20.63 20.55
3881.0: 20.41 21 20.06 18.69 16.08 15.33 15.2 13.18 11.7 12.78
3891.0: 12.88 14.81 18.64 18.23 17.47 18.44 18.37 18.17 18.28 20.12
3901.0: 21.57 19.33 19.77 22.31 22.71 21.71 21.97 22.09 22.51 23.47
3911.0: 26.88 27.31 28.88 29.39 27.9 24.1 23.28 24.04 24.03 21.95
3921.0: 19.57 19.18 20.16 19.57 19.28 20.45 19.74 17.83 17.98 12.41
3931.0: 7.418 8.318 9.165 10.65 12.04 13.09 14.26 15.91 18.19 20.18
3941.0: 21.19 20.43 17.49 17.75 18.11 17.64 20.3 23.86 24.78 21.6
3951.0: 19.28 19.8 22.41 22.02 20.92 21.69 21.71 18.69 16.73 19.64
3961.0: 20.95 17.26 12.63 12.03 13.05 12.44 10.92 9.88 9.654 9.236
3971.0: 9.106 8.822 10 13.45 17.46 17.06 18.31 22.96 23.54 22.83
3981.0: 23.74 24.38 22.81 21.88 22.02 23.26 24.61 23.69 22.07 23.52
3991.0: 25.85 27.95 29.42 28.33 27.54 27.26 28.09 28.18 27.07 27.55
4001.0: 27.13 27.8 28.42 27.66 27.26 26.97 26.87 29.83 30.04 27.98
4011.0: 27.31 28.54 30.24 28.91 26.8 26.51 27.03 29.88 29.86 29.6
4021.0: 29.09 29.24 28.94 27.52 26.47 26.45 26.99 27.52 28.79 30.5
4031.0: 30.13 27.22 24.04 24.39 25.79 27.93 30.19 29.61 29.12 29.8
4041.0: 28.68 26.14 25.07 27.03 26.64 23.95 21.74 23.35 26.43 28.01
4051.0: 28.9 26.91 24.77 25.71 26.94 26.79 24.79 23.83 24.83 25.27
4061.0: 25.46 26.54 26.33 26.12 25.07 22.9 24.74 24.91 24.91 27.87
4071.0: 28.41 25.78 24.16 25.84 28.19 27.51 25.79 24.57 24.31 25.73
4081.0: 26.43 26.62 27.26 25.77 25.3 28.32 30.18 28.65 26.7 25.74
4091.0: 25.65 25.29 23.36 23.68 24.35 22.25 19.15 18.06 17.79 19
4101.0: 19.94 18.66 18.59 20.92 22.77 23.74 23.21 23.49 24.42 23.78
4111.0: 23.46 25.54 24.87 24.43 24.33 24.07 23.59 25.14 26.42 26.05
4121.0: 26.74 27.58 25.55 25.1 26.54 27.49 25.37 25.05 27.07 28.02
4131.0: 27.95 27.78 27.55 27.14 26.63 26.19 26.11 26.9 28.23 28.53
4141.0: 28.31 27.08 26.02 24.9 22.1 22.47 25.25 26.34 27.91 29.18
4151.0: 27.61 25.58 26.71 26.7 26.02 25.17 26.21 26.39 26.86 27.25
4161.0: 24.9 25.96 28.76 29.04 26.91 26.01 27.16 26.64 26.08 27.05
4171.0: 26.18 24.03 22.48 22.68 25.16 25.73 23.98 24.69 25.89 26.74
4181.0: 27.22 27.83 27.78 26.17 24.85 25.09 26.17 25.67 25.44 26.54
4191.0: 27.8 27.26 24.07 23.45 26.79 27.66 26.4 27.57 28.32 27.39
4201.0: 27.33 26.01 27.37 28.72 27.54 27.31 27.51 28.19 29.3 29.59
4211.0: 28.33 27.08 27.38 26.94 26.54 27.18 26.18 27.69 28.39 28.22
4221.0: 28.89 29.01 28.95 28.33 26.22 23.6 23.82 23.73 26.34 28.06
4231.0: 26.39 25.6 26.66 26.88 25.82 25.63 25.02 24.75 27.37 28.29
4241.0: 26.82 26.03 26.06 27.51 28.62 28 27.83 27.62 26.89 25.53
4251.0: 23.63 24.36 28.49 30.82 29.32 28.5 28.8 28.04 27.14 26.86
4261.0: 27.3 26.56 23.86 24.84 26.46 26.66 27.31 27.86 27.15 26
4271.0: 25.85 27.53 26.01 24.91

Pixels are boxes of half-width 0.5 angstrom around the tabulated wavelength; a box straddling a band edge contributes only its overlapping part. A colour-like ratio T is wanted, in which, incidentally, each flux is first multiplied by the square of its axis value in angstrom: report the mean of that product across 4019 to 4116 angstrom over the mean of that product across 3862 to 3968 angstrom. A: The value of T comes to 1.44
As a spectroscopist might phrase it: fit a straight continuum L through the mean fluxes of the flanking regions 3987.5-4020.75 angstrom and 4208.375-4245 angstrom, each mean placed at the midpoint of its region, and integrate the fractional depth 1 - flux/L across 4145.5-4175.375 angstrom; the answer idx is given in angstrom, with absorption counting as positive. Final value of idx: 1.08 angstrom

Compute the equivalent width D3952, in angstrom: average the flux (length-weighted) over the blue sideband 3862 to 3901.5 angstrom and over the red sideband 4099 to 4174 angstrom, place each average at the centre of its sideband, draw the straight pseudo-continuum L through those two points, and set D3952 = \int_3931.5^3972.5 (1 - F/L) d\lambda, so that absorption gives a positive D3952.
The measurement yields 8.7 angstrom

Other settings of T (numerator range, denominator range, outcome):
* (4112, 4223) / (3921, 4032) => 1.34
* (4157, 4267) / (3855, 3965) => 1.60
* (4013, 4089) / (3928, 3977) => 1.75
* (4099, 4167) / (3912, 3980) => 1.56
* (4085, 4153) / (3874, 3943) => 1.45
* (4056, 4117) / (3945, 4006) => 1.24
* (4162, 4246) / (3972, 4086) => 1.12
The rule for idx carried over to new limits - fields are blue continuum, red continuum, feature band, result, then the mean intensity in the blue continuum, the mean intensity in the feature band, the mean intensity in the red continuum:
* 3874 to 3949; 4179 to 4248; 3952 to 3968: 2.37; 19.2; 17.4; 26.9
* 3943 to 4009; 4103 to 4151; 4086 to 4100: 0.40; 21.1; 23.9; 25.6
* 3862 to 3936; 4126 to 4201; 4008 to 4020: -3.23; 19.6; 28.6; 26.3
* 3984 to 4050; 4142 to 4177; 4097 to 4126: 3.33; 27.2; 23.3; 26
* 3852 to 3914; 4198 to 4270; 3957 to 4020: -0.49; 20.1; 22.5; 27.1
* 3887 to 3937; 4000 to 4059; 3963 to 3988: 7.20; 19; 16.9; 27.4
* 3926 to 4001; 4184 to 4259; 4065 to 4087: -3.47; 19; 26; 27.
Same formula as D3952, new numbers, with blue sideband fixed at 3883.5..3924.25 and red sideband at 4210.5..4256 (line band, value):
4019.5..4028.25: -2.0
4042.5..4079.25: -3.5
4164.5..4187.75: 0.0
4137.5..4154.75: -0.9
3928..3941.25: 4.4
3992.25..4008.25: -4.0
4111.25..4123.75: -0.4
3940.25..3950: 0.4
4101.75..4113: 0.7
